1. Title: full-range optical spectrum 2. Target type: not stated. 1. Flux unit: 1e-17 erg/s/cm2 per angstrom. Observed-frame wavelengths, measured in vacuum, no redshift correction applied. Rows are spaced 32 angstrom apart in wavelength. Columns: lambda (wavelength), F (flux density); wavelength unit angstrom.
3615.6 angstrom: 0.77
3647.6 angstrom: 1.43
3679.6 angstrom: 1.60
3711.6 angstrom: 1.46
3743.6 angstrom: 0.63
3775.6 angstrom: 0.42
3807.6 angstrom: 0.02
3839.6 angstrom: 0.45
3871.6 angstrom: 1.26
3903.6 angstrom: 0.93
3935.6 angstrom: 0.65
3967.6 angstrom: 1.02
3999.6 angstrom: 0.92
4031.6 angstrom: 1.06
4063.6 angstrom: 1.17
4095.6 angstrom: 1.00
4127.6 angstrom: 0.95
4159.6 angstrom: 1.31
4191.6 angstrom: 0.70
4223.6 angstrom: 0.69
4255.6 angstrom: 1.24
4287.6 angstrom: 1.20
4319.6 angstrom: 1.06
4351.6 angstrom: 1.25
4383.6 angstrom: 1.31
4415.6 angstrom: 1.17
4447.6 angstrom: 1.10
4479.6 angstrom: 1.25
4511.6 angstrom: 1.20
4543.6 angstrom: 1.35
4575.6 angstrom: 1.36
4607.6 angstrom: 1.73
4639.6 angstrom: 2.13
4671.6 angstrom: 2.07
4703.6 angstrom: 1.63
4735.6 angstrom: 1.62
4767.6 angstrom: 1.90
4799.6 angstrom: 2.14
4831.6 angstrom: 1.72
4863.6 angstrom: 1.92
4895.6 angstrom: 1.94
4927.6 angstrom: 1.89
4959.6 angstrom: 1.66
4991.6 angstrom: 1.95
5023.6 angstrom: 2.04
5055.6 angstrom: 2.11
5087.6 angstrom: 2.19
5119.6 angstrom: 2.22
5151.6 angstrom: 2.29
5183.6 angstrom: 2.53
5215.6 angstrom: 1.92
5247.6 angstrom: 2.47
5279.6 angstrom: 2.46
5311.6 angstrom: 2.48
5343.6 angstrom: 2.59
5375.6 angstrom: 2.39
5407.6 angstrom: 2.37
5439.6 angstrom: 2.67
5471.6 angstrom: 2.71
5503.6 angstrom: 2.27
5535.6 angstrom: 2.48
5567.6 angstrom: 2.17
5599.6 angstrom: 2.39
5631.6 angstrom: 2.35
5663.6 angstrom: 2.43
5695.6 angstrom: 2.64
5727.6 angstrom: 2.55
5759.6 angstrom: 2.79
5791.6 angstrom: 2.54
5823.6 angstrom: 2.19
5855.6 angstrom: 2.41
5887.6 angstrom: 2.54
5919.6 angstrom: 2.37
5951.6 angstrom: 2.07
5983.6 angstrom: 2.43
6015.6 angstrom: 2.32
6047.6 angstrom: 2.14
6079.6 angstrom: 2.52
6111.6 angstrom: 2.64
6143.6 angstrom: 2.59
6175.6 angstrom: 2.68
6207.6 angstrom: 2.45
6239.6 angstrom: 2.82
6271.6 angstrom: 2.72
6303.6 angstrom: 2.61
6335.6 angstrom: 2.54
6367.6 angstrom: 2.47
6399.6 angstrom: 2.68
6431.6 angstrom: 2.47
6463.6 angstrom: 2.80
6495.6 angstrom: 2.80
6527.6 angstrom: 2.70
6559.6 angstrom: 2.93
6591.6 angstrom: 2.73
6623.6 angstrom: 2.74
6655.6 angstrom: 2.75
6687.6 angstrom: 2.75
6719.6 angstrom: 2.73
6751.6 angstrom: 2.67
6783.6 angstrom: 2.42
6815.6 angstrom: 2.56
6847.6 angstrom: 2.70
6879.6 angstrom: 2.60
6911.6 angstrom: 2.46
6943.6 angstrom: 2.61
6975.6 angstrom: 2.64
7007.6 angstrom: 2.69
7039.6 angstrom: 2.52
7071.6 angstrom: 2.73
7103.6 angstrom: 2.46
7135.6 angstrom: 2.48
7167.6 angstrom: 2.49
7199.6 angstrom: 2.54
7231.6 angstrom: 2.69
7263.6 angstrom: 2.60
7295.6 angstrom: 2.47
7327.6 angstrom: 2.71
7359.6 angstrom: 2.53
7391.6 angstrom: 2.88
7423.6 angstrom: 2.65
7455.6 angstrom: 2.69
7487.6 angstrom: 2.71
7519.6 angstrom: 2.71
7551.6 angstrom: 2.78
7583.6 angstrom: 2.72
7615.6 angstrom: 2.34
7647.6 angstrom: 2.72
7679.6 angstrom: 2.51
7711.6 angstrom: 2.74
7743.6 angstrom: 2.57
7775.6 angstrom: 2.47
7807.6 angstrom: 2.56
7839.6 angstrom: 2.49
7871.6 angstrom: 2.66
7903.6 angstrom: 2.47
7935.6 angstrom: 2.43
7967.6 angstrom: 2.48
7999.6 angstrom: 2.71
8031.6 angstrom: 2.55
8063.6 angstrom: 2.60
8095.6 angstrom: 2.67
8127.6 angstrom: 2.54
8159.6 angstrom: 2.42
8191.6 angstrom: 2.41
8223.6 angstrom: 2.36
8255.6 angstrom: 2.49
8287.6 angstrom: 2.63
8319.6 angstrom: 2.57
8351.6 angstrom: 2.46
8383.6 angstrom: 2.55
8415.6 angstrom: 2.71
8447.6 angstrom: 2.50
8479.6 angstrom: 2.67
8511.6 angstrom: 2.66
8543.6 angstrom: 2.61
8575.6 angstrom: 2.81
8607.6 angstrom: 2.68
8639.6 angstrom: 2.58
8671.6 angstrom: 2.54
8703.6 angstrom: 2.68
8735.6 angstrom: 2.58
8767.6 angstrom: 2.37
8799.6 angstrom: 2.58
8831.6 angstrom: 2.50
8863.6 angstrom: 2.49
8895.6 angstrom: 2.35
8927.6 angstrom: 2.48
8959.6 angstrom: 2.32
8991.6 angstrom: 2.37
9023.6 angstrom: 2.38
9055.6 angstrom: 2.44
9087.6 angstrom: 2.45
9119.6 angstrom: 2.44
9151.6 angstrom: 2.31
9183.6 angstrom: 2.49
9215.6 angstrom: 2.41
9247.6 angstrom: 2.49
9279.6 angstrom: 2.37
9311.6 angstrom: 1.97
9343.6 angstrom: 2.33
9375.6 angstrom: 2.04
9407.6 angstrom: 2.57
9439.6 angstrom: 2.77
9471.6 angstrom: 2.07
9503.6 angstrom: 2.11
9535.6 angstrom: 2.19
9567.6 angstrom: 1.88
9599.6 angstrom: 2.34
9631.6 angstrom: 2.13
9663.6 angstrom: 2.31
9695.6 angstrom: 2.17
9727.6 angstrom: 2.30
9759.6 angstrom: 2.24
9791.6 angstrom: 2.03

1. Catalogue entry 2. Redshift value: 0.150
